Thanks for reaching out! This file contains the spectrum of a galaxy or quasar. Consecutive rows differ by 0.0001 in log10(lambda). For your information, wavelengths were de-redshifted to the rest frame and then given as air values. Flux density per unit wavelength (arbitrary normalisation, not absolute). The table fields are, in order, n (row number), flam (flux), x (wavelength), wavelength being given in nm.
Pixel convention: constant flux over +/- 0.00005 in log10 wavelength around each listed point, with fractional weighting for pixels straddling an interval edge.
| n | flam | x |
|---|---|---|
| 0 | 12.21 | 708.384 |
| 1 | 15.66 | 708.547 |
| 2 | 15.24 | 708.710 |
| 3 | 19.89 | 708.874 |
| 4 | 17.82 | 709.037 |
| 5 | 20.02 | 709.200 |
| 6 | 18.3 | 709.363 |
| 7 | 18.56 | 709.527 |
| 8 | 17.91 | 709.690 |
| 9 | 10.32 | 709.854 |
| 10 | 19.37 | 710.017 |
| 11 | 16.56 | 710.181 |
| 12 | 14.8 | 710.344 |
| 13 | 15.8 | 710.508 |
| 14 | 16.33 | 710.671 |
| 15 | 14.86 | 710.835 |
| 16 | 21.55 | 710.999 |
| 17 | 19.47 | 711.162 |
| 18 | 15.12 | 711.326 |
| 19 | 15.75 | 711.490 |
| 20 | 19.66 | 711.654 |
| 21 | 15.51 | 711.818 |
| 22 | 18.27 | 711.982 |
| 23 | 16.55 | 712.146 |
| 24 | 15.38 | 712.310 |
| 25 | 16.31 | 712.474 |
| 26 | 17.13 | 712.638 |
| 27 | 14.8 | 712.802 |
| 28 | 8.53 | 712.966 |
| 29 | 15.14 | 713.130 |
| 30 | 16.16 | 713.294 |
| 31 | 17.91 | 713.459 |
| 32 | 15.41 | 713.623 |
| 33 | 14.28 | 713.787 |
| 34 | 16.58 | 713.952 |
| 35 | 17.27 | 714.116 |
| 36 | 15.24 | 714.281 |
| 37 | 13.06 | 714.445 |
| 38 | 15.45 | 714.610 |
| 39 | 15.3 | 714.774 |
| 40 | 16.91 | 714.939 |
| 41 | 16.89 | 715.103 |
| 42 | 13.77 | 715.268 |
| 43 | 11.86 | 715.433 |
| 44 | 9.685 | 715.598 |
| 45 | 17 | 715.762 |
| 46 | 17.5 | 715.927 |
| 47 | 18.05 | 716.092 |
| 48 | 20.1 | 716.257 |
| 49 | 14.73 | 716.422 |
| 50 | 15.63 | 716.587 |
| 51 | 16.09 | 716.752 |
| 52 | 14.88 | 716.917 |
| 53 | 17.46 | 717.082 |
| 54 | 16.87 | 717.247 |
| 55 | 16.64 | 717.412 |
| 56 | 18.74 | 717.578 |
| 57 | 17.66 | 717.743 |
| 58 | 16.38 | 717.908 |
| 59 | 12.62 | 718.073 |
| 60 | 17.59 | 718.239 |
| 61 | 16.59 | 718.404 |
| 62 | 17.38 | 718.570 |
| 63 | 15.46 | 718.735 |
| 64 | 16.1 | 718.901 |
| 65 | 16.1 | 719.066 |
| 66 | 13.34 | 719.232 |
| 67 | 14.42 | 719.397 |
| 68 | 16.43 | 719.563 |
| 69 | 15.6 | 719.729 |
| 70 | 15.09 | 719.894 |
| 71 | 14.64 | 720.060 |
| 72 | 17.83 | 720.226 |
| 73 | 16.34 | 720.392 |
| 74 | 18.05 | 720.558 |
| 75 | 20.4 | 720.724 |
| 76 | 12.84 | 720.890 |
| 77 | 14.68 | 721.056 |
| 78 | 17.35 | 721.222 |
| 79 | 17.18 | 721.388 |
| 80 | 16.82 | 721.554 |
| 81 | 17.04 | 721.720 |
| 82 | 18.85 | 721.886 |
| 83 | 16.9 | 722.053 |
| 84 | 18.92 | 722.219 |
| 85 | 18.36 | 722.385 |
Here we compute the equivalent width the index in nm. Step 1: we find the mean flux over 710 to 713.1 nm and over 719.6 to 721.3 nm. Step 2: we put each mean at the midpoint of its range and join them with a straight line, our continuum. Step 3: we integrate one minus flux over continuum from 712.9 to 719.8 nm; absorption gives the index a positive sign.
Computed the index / 0.25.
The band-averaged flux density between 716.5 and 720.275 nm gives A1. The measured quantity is 16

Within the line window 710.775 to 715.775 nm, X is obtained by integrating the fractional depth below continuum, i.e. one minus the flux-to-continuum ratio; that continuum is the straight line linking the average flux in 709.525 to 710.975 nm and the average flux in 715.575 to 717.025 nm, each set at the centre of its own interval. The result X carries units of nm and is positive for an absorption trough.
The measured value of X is 0.16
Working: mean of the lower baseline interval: 16.1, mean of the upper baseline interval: 16.3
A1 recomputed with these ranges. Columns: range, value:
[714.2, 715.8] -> 14.5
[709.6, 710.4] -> 15.9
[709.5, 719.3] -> 16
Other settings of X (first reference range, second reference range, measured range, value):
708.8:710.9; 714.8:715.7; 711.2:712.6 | -0.07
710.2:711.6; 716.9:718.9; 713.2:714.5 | 0.07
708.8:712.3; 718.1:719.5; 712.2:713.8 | 0.15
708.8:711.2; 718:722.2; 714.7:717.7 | 0.12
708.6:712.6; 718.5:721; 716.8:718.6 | -0.04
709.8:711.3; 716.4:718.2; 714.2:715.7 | 0.19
